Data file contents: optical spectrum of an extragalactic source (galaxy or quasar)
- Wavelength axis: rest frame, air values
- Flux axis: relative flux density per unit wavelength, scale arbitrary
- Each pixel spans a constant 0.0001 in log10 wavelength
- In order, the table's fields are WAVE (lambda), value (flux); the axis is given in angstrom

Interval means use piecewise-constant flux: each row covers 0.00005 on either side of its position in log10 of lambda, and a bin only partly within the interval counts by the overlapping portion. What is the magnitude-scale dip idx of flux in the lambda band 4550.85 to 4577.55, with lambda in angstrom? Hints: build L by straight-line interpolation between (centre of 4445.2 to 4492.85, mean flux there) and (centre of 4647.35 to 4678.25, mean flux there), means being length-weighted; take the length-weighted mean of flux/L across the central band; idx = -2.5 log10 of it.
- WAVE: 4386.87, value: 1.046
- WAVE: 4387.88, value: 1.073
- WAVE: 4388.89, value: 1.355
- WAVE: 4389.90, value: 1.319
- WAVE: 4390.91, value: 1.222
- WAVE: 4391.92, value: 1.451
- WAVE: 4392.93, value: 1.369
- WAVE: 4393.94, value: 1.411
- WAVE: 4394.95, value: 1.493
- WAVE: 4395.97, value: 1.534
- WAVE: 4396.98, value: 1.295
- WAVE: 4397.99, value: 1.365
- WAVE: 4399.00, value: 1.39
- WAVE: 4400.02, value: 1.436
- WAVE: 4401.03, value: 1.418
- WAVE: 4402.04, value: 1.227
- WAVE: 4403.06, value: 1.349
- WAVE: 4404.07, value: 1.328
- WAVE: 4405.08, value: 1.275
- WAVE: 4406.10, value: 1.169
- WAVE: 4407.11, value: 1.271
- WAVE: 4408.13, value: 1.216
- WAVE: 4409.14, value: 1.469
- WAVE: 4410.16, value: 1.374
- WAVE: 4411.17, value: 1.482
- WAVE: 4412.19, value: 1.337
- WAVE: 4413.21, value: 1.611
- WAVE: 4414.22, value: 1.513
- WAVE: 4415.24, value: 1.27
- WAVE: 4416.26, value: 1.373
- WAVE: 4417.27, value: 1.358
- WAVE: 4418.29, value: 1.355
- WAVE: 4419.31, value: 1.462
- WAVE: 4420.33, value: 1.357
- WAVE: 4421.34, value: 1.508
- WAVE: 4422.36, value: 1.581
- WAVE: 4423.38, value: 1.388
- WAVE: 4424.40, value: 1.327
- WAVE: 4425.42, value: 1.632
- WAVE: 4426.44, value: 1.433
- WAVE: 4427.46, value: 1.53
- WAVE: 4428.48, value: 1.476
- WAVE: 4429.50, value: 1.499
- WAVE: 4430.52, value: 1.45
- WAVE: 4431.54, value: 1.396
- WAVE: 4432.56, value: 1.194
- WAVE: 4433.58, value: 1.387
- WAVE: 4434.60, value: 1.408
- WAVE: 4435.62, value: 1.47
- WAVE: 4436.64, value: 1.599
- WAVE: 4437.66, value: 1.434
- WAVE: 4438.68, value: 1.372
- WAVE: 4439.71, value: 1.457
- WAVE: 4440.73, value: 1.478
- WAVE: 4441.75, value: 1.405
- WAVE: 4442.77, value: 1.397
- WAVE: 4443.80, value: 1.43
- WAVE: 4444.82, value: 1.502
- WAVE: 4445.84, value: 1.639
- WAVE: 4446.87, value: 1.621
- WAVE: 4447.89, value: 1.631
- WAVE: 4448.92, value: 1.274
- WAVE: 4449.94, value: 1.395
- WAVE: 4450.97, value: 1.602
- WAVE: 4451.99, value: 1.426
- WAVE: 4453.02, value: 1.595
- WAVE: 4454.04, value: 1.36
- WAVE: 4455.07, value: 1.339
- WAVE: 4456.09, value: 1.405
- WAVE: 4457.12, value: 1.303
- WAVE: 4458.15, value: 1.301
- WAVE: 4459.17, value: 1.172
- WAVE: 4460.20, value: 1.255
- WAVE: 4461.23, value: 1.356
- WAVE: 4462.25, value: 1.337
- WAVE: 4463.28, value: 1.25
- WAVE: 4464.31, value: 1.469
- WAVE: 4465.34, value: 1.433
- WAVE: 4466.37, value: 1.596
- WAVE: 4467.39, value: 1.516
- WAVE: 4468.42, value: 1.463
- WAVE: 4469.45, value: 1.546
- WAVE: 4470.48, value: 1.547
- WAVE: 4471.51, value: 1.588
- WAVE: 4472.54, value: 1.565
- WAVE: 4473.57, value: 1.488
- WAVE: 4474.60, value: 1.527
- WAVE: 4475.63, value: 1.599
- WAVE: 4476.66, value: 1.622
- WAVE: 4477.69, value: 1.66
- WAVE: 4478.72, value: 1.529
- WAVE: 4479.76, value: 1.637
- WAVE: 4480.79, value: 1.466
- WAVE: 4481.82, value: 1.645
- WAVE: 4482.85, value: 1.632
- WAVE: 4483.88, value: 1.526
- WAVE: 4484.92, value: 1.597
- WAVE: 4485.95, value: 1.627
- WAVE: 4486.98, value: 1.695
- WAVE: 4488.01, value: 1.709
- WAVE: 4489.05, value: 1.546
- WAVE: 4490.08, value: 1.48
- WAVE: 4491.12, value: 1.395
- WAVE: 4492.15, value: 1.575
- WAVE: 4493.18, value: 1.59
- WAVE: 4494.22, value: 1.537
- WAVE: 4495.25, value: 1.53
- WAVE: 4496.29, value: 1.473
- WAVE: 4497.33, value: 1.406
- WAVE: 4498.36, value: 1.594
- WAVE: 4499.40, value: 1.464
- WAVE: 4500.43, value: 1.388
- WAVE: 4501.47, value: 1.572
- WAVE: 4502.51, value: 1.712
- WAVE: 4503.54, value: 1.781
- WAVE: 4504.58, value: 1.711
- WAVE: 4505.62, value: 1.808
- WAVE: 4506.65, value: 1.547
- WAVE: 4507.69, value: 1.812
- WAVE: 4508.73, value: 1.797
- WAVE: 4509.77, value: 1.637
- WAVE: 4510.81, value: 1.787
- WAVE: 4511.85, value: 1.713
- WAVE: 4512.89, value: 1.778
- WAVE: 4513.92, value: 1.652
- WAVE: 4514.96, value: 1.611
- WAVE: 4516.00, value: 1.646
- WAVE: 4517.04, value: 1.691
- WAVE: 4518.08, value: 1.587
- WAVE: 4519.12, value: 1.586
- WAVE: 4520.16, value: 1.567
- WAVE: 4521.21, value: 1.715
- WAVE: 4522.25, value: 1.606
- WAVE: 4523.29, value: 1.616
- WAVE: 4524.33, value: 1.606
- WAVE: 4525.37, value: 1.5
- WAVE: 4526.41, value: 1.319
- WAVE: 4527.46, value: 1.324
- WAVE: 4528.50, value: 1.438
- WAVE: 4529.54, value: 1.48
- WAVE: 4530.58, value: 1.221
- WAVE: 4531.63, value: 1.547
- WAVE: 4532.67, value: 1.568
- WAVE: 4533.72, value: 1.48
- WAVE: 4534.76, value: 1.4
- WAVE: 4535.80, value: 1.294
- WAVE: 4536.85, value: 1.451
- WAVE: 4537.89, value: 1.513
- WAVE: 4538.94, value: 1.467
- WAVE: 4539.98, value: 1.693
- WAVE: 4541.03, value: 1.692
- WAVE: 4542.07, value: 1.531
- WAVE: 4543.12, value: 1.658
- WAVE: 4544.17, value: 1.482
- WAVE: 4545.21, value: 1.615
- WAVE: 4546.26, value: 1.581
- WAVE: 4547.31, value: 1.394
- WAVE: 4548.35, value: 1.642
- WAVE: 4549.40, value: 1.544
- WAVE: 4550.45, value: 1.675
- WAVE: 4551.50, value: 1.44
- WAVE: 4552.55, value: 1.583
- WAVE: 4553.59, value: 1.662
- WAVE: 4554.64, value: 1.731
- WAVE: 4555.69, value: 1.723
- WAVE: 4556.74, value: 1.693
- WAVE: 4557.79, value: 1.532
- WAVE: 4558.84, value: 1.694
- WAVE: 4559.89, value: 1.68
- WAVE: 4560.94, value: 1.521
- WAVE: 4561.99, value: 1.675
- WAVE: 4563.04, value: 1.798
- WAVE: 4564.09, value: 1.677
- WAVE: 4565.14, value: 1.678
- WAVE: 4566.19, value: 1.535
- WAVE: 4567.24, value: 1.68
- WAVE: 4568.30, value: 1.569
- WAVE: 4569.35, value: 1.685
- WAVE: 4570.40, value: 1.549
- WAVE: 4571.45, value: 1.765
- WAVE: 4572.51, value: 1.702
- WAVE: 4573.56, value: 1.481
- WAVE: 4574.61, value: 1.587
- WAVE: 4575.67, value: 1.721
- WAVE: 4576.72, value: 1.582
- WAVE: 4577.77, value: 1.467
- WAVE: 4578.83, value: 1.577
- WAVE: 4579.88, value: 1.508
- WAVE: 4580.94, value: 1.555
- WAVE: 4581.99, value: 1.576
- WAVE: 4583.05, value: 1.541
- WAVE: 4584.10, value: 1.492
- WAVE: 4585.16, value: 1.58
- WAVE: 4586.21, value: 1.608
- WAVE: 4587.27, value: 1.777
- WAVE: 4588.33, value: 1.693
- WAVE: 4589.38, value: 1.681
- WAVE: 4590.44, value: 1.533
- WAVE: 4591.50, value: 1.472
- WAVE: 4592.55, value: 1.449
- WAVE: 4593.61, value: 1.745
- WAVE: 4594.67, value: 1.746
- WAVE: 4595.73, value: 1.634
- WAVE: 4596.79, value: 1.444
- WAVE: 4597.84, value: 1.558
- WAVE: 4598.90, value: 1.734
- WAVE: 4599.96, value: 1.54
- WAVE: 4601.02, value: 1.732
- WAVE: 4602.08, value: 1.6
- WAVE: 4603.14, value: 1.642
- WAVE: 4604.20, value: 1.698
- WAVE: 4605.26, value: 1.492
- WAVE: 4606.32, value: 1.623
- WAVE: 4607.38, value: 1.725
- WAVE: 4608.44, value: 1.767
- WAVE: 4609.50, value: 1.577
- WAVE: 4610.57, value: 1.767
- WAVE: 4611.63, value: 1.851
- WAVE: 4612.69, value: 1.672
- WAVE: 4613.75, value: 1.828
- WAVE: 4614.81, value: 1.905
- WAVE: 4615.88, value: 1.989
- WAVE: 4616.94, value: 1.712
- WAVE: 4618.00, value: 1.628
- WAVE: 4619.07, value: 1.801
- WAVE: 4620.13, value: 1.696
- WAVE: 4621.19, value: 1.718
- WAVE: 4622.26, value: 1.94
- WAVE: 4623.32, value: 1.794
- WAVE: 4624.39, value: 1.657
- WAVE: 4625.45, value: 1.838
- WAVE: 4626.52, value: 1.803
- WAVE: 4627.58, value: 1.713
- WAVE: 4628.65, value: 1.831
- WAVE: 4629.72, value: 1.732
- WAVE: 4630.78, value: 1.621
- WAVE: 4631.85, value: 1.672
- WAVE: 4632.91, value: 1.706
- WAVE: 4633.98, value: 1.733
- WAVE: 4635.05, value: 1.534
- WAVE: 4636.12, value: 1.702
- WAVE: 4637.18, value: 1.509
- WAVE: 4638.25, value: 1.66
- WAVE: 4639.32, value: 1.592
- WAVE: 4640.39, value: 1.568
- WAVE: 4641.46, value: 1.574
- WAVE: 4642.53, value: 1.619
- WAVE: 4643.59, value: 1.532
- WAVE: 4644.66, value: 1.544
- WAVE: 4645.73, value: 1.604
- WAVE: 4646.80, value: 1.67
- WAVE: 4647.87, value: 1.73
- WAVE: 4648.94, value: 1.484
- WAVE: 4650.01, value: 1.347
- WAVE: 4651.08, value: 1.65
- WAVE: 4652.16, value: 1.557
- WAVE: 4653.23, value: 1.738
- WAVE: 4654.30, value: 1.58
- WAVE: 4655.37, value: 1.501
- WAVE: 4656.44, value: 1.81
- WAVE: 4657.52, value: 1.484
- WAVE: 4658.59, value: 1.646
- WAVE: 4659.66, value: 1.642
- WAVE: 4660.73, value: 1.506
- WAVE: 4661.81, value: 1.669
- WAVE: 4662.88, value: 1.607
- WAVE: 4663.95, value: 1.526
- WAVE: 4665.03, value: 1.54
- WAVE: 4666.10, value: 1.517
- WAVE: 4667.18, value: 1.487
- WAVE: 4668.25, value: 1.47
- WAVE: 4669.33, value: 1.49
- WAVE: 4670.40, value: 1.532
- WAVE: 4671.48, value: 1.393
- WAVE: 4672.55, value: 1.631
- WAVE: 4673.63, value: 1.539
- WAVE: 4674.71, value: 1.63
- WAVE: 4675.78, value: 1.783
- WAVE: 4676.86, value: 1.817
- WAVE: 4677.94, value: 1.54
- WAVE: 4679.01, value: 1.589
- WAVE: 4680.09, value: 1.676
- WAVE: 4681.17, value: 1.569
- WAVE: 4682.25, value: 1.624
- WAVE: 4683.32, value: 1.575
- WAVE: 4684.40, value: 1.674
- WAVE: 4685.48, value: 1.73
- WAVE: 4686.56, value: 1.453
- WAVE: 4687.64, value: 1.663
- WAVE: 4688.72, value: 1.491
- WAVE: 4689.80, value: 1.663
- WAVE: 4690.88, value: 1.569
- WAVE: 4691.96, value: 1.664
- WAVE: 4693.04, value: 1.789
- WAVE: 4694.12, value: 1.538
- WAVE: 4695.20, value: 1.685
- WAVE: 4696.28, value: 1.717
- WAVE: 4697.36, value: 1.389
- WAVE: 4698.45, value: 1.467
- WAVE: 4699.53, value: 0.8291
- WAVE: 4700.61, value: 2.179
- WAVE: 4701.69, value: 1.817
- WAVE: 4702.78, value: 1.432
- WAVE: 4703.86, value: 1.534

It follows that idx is -0.07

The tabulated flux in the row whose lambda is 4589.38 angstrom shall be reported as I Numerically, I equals 1.681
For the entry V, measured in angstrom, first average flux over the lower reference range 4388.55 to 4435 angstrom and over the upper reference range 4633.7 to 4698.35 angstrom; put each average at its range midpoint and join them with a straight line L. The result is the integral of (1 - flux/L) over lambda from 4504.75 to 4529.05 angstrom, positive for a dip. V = -2.4 angstrom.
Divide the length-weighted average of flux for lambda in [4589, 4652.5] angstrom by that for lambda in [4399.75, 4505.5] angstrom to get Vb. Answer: 1.1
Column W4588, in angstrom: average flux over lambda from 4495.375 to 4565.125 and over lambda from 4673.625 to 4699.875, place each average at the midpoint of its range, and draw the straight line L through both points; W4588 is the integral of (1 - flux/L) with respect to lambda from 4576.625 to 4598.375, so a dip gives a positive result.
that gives 0.11 angstrom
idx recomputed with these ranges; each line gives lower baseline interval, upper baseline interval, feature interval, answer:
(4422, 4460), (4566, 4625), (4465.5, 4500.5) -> -0.04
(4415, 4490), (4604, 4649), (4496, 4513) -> -0.07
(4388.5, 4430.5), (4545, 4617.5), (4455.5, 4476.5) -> 0.03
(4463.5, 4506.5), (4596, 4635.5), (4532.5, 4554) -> 0.06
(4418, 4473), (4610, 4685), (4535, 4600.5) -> -0.02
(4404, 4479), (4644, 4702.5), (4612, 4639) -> -0.12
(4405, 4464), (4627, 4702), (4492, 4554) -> -0.06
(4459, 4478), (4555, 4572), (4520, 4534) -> 0.06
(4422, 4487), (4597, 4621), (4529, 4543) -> 0.07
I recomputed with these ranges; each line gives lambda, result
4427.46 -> 1.53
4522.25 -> 1.606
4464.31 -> 1.469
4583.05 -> 1.541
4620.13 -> 1.696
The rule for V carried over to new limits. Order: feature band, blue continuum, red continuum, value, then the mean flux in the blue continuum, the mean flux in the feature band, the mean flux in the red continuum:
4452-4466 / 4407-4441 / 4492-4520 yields 1.4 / 1.43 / 1.36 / 1.63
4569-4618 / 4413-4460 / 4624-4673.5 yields -2.5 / 1.44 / 1.64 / 1.61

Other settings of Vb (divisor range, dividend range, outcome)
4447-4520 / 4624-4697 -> 1.05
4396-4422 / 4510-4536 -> 1.13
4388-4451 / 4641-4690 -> 1.12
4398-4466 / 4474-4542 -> 1.12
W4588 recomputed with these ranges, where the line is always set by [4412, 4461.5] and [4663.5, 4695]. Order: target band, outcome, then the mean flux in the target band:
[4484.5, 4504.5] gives -1.3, 1.57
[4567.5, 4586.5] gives -0.8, 1.59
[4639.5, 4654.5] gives -0.1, 1.59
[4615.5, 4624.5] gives -1.3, 1.77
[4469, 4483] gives -1.1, 1.57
